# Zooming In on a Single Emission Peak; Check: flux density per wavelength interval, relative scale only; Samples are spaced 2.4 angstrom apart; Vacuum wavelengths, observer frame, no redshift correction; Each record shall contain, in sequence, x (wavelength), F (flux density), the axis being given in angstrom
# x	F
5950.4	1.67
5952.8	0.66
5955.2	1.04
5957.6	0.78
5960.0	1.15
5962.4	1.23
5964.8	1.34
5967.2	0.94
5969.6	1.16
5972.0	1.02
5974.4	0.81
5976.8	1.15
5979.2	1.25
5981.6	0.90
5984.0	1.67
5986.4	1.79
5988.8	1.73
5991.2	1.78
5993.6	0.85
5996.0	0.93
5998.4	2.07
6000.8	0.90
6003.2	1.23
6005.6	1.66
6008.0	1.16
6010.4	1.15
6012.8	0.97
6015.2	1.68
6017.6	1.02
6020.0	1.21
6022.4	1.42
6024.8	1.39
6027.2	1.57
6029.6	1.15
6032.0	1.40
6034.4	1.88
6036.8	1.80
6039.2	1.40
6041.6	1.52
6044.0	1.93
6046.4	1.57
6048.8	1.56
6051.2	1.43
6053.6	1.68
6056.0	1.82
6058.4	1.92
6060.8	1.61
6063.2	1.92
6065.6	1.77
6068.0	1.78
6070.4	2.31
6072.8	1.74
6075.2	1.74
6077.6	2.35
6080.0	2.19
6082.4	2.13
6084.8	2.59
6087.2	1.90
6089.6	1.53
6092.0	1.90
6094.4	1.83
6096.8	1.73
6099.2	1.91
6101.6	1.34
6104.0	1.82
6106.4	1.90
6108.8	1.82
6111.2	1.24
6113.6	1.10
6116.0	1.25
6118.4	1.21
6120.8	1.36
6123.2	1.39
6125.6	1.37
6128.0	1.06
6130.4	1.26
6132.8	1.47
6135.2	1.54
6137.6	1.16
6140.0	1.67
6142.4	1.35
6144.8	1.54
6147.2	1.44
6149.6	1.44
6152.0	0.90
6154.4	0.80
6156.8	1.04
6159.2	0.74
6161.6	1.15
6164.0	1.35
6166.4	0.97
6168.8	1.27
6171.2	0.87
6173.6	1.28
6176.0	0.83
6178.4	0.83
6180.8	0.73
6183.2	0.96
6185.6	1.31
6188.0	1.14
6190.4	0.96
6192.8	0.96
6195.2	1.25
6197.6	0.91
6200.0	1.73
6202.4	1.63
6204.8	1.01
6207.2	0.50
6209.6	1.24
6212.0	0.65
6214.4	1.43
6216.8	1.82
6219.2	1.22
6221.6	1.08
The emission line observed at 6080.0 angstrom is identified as C III] 1909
